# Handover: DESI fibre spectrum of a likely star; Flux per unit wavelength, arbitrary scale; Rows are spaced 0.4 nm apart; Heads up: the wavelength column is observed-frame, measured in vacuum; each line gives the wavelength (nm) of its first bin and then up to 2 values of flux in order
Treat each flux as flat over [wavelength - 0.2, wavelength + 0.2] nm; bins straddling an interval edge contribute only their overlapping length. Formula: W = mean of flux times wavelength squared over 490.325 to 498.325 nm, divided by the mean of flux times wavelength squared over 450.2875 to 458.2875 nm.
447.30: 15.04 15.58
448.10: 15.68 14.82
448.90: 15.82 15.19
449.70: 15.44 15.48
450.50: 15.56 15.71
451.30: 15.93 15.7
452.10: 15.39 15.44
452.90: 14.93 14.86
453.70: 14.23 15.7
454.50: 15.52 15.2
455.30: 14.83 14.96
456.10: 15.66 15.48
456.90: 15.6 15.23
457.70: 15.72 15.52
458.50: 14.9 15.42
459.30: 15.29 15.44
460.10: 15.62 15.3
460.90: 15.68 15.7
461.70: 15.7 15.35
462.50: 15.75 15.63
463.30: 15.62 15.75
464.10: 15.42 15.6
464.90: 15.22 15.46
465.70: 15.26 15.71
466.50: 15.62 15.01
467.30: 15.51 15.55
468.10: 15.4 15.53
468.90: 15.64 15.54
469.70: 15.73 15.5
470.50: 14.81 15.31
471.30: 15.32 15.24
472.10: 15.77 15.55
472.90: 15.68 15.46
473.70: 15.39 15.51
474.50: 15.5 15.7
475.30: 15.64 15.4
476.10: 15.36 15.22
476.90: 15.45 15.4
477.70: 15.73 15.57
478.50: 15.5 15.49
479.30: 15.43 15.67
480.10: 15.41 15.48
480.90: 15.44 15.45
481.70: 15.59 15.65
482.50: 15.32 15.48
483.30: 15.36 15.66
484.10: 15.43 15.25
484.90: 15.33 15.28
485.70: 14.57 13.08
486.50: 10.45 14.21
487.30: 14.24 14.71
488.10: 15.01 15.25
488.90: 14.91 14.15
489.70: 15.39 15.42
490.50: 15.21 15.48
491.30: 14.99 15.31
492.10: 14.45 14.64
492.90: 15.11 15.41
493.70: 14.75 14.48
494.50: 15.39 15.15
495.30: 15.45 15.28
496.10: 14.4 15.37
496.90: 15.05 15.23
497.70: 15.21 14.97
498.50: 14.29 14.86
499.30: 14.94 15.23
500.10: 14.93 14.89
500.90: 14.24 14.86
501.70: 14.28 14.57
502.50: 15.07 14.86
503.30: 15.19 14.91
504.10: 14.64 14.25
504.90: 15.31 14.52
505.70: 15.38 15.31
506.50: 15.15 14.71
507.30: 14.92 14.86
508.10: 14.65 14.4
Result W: 1.16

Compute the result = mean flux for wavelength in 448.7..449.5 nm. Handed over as 15.5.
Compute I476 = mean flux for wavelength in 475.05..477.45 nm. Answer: 15.4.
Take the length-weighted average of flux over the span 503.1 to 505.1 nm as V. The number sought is 14.9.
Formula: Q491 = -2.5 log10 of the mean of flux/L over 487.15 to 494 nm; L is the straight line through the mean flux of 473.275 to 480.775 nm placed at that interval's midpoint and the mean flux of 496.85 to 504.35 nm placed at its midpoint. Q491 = 0.011 mag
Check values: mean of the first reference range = 15.5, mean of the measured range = 15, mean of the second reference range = 14.8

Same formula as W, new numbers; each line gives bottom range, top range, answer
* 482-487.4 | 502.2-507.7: 1.11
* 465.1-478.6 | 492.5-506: 1.08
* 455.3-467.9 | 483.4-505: 1.10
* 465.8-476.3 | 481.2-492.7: 1.03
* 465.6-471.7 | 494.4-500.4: 1.10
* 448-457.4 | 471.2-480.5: 1.12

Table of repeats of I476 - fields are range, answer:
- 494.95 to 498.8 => 15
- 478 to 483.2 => 15.5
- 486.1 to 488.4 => 13.7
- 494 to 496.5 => 15.1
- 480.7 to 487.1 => 14.8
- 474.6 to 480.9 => 15.5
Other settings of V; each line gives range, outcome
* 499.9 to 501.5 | 14.7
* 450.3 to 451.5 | 15.7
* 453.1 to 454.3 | 14.9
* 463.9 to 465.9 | 15.4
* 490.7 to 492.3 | 15.1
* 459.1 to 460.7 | 15.4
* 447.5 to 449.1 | 15.5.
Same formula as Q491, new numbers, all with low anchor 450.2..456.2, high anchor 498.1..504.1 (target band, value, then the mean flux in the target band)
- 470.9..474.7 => -0.03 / 15.5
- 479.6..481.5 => -0.03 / 15.5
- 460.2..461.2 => -0.02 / 15.5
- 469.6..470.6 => -0.02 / 15.4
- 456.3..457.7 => -0.02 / 15.5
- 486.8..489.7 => 0.02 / 14.7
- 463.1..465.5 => -0.02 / 15.5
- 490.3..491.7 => -0.02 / 15.2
